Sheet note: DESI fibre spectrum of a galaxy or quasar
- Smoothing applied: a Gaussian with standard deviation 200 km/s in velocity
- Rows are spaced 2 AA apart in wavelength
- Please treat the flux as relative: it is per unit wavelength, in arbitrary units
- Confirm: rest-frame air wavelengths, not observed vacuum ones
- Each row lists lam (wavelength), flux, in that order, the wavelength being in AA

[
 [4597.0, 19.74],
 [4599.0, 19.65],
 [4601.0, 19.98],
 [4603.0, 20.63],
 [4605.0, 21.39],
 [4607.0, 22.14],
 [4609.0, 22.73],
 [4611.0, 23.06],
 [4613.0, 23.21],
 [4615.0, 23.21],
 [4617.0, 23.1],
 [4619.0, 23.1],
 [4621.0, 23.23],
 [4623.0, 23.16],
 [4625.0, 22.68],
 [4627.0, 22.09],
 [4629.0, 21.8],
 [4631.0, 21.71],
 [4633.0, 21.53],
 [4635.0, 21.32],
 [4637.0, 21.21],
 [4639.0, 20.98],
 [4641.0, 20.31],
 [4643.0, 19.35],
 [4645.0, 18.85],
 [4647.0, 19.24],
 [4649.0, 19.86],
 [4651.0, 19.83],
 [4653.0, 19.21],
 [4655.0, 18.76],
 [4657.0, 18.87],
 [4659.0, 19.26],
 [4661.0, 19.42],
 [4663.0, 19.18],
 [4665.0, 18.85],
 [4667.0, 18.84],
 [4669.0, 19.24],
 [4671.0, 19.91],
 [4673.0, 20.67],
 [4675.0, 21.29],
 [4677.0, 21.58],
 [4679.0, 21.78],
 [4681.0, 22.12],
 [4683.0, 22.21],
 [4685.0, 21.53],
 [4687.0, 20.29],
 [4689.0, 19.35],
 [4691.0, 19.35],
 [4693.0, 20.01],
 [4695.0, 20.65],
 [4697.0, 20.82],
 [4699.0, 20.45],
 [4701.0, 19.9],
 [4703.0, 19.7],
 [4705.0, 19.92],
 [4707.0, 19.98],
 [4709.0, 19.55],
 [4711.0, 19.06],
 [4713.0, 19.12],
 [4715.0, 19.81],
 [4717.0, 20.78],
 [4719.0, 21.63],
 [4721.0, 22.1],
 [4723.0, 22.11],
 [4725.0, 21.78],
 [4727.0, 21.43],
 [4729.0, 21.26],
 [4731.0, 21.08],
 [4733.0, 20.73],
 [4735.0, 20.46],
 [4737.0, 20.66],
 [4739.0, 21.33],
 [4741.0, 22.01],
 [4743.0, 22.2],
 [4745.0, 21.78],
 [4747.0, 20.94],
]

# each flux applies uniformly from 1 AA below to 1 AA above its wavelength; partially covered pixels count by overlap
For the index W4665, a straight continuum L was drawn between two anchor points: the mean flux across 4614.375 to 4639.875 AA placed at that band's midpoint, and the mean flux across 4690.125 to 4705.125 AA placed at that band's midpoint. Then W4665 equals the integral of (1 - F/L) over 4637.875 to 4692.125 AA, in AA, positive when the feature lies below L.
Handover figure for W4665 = 2.7 AA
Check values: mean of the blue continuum 22.2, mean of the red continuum 20.1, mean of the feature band 20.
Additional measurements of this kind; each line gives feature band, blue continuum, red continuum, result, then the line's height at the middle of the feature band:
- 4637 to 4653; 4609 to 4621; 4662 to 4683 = 1.4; 21.7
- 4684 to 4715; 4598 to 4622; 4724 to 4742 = 2.1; 21.4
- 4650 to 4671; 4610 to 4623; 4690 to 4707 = 2.3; 21.5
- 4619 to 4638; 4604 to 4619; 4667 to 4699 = 0.1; 22.2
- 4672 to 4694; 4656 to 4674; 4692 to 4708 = -1.3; 19.8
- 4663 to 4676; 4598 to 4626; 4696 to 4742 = 1.0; 21.4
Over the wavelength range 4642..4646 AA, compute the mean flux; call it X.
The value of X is 19.1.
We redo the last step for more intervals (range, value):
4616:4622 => 23.1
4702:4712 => 19.6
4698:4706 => 20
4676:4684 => 21.9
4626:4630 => 21.9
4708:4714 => 19.2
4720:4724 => 22.1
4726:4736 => 21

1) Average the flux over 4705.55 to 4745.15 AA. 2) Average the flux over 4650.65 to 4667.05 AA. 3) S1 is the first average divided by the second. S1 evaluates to 1.09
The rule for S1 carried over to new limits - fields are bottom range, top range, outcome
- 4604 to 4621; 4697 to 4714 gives 0.87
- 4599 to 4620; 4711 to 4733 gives 0.95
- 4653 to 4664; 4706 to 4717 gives 1.03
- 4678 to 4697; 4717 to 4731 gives 1.04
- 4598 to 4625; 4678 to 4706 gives 0.93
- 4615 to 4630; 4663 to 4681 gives 0.89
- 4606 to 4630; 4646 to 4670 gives 0.84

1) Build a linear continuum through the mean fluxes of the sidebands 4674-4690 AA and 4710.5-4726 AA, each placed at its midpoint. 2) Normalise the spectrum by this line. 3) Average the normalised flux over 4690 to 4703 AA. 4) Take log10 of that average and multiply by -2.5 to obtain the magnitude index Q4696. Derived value 0.05 mag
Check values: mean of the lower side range 21.3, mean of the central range 20.2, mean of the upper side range 20.9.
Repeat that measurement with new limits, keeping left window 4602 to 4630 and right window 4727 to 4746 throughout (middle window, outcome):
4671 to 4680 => 0.04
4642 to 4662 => 0.15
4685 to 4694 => 0.10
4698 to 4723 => 0.07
